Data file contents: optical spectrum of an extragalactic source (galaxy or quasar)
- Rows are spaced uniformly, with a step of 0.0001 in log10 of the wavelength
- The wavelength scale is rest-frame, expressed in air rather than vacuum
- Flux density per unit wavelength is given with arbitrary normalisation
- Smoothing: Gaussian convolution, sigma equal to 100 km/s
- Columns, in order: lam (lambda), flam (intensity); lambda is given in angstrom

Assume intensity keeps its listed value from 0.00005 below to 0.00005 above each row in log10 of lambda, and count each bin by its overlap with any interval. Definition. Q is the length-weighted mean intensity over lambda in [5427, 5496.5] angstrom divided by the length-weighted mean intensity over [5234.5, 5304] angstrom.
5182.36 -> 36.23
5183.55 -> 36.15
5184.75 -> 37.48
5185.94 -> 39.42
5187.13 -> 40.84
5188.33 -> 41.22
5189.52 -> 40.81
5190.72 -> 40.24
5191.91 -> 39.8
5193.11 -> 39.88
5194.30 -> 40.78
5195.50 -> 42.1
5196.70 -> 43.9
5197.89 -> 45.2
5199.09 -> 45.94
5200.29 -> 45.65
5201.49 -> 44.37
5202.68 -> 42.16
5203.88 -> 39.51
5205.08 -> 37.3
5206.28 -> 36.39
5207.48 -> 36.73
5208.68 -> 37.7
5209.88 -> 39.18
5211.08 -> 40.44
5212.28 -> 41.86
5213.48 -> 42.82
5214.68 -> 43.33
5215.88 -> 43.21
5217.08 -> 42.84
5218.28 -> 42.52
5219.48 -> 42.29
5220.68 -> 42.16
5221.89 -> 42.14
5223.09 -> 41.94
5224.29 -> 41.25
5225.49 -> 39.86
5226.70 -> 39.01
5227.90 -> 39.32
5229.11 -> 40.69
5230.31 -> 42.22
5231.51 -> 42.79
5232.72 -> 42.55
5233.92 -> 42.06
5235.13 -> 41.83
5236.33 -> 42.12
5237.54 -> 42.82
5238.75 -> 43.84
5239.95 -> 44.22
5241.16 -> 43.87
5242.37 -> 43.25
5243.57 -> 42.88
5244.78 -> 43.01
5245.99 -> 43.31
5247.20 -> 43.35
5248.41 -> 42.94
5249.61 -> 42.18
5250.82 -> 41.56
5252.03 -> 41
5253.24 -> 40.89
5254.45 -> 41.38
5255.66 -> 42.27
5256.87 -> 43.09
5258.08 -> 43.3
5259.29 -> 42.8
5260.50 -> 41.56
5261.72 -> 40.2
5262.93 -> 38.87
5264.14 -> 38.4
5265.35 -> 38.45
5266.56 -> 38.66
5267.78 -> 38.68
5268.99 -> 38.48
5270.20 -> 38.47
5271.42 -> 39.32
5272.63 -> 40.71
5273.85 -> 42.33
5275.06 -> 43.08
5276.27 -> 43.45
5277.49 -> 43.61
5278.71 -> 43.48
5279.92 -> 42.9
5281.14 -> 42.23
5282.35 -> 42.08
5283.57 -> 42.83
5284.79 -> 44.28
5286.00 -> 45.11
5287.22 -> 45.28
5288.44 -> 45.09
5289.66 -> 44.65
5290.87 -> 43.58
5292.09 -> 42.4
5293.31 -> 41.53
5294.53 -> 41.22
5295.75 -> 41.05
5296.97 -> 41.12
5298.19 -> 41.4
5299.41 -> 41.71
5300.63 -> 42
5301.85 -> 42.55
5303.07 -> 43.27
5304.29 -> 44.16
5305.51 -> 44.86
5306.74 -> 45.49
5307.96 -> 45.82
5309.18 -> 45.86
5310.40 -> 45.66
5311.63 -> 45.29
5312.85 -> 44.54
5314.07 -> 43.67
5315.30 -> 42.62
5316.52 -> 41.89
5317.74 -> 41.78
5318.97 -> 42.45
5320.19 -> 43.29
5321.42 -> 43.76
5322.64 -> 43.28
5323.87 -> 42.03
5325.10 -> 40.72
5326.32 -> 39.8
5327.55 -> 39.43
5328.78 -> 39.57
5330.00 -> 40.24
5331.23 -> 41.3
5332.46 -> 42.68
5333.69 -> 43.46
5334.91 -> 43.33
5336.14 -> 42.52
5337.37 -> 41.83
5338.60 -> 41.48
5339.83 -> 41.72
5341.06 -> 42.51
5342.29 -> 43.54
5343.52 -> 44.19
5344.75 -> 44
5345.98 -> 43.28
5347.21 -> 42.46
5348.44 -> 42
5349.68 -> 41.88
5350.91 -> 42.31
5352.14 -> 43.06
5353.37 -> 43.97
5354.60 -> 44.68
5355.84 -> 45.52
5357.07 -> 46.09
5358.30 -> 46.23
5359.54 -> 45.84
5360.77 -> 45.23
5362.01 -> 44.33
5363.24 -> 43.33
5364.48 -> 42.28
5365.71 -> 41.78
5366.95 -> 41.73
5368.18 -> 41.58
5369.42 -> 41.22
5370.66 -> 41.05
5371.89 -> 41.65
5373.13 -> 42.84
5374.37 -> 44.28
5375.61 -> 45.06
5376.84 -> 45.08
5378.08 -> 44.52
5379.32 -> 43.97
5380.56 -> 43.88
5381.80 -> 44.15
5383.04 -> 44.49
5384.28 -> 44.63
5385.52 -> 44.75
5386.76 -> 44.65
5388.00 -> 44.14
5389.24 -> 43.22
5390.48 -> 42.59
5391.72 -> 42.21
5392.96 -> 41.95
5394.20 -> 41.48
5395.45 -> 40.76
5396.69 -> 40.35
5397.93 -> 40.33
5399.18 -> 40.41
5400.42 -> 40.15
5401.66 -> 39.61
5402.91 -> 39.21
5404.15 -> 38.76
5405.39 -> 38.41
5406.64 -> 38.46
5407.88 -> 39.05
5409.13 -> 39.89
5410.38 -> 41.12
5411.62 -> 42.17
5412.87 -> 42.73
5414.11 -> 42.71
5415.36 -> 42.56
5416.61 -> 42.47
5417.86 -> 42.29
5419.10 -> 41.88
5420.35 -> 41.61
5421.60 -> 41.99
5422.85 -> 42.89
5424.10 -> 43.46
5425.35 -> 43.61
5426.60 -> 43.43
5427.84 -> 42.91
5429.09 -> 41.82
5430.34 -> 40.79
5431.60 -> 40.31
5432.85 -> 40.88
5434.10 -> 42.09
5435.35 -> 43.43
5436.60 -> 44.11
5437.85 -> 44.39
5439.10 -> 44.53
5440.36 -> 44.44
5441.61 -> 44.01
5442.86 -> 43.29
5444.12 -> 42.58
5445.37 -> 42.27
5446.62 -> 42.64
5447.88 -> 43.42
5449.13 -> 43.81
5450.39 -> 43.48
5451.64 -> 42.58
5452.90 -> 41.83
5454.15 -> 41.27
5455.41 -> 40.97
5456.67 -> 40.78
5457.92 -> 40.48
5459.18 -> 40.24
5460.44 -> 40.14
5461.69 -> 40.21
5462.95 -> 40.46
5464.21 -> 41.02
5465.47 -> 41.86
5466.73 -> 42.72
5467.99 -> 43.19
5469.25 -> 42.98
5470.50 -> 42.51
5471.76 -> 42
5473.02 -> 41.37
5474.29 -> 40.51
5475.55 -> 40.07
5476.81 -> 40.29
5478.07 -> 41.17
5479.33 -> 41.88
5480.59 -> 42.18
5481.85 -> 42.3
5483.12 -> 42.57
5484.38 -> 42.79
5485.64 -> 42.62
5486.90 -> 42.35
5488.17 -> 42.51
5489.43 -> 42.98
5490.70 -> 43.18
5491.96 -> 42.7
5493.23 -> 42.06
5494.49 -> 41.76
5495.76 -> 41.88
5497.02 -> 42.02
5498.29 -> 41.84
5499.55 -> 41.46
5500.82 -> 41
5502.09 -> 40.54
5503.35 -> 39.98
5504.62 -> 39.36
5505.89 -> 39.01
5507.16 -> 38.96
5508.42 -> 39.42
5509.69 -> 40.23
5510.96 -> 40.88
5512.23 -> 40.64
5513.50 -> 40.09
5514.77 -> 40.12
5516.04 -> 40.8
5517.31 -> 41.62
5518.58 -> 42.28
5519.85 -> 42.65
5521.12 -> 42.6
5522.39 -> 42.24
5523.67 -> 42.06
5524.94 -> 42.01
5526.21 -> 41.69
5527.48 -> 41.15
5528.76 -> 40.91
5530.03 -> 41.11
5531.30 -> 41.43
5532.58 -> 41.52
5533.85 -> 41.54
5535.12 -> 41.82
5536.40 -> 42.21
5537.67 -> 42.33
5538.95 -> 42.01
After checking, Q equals 1.00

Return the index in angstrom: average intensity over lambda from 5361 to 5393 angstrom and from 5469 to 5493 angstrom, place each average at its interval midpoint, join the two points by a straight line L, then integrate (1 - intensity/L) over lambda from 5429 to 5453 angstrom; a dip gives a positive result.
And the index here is -0.2 angstrom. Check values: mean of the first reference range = 43.3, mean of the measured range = 42.9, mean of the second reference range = 42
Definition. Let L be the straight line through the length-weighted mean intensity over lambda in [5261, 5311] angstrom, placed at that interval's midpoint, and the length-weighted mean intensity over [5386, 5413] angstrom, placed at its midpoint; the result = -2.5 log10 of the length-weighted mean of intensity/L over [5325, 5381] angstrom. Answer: -0.04 mag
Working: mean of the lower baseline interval 42.3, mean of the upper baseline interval 41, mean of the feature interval 42.9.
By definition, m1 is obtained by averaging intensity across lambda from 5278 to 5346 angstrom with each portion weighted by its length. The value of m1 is 42.9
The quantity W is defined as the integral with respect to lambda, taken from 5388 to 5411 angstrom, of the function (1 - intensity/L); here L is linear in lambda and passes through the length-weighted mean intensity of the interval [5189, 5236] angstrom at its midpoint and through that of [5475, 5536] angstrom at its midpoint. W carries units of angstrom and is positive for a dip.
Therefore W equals 0.49 angstrom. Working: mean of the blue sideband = 41.4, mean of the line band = 40.5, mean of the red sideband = 41.4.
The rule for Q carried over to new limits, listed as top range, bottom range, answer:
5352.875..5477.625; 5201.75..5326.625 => 1.01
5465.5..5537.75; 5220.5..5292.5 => 0.99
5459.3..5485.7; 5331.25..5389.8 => 0.96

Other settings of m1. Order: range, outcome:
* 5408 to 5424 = 42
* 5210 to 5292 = 42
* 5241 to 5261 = 42.5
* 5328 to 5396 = 43.1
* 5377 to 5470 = 42.1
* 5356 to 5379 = 43.6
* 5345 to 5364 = 44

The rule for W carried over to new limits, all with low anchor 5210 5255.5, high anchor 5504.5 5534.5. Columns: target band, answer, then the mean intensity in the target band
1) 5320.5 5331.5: 0.16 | 41.2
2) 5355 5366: -0.78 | 44.6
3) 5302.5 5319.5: -0.92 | 44.1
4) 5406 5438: -0.46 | 42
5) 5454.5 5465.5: 0.17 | 40.6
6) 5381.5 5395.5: -0.60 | 43.3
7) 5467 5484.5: -0.26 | 41.8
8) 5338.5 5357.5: -0.74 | 43.3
